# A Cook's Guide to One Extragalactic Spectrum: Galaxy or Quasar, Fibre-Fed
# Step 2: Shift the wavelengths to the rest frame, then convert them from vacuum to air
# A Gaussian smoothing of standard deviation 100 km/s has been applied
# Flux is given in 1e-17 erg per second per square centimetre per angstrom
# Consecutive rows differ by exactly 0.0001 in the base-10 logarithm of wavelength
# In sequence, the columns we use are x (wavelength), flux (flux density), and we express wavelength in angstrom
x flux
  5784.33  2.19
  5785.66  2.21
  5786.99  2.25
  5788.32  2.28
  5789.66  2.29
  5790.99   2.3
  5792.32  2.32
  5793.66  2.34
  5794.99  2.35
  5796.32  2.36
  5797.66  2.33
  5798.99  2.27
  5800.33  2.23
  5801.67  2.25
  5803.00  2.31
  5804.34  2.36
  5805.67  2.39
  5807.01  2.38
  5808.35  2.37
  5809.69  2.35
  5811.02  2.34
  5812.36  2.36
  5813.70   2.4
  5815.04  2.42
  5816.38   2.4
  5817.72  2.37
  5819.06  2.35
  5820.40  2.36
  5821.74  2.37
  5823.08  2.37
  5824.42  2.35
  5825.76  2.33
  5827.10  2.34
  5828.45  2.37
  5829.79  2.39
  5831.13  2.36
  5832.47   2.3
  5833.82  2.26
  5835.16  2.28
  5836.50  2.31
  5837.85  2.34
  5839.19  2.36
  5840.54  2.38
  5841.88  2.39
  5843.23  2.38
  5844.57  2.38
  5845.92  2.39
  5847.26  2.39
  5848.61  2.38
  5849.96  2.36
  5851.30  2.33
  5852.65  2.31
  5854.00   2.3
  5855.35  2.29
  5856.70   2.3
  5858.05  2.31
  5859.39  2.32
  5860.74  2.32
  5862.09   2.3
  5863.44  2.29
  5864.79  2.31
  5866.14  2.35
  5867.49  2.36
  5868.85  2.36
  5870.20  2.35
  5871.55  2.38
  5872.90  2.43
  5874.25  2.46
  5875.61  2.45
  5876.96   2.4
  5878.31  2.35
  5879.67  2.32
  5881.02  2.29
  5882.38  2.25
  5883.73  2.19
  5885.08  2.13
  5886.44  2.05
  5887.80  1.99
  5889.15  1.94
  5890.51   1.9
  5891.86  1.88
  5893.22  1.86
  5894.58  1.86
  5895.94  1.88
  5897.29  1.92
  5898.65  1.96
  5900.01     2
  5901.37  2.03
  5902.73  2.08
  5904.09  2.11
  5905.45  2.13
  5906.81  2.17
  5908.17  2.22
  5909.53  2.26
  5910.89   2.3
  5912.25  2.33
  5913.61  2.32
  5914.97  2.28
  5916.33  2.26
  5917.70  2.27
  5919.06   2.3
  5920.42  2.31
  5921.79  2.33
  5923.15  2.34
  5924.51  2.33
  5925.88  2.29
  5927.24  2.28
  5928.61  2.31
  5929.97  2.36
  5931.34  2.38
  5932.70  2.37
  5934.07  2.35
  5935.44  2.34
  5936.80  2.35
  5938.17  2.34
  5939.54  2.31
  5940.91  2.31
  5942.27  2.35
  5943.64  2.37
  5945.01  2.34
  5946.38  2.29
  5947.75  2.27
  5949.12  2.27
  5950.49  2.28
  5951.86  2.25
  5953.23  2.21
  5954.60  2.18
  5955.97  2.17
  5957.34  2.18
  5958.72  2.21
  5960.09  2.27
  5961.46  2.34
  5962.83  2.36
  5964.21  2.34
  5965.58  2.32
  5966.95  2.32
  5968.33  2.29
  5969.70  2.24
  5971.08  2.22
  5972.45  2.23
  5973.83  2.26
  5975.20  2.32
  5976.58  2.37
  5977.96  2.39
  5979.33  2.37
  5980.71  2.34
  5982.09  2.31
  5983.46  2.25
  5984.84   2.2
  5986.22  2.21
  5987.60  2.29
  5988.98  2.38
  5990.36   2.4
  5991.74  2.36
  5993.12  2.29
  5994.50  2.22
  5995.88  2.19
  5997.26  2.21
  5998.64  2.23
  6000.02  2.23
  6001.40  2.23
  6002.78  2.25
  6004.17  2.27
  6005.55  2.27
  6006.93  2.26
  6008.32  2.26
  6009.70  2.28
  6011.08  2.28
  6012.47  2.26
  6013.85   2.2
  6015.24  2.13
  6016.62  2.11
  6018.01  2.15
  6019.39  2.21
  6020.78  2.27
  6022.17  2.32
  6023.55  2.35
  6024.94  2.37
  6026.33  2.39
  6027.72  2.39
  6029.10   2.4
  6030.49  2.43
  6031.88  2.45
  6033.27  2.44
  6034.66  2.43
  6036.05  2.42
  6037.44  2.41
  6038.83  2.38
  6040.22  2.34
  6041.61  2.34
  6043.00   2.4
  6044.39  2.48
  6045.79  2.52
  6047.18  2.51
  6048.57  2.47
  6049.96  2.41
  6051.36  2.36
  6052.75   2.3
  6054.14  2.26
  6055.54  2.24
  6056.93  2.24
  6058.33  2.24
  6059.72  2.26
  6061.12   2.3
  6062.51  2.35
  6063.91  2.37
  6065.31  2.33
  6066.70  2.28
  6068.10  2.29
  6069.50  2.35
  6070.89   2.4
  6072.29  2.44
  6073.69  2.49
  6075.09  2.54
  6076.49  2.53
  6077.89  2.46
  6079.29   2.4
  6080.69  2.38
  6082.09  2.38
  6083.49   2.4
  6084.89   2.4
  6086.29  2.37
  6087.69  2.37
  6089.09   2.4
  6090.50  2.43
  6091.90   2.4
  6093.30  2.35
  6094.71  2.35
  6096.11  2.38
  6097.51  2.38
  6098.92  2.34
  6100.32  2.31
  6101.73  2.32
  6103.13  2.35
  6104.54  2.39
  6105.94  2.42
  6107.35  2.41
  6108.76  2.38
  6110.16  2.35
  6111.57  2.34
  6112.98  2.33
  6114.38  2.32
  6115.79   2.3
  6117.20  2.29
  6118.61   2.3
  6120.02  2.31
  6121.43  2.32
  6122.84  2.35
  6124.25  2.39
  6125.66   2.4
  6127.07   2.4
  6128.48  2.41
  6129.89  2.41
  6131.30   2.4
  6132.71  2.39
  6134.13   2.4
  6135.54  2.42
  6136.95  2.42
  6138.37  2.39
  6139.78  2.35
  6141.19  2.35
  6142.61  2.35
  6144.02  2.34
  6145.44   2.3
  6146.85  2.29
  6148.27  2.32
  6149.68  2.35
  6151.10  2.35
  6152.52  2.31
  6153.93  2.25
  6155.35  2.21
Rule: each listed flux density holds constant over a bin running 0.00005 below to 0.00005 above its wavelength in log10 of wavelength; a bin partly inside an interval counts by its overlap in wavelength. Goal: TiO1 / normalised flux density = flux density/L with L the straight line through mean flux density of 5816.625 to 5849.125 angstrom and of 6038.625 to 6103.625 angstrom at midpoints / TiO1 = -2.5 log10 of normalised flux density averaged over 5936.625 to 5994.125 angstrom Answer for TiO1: 0.03 mag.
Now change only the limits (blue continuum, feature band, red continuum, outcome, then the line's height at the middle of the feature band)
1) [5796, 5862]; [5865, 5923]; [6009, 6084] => 0.074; 2.35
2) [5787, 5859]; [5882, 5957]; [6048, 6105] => 0.070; 2.35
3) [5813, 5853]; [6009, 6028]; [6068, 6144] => 0.052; 2.37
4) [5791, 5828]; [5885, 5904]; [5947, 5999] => 0.178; 2.31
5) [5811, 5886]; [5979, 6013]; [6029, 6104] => 0.045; 2.37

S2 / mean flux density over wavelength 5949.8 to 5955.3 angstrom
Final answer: 2.23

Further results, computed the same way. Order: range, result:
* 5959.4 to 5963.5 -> 2.33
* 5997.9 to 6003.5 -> 2.23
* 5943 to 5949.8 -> 2.31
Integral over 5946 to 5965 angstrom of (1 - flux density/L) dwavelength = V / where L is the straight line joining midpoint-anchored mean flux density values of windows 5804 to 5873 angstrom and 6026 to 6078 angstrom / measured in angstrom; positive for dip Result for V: 0.9 angstrom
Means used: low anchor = 2.35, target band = 2.26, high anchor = 2.38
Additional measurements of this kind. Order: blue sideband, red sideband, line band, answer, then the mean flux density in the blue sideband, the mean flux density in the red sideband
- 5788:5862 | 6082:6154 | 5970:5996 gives 0.6 angstrom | 2.34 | 2.36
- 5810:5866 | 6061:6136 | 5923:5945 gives 0.2 angstrom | 2.35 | 2.38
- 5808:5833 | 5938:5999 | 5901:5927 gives 0.7 angstrom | 2.36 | 2.29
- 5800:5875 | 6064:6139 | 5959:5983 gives 0.6 angstrom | 2.35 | 2.38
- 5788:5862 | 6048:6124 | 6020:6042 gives -0.3 angstrom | 2.34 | 2.36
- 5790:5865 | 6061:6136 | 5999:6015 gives 0.8 angstrom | 2.34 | 2.38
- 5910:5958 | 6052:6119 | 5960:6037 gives 1.0 angstrom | 2.3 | 2.36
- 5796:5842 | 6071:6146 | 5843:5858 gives 0.0 angstrom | 2.34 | 2.38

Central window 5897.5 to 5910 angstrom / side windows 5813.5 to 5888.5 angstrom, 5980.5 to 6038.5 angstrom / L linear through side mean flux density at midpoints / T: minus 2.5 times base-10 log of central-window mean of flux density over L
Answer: 0.11 mag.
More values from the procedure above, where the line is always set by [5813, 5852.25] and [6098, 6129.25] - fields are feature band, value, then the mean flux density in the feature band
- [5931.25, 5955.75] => 0.02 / 2.3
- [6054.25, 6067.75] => 0.03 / 2.29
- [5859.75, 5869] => 0.02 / 2.32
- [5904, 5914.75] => 0.06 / 2.24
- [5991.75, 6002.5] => 0.05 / 2.24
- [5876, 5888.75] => 0.07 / 2.22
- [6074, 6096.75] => -0.03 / 2.41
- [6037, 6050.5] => -0.03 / 2.43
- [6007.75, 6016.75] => 0.06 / 2.22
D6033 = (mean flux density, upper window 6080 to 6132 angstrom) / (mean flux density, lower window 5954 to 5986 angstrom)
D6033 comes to 1.0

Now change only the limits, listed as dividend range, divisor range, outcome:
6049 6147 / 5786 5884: 1.01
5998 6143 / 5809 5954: 1.03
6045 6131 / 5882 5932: 1.10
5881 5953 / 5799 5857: 0.94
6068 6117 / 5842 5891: 1.04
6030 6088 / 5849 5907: 1.08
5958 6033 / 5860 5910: 1.05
